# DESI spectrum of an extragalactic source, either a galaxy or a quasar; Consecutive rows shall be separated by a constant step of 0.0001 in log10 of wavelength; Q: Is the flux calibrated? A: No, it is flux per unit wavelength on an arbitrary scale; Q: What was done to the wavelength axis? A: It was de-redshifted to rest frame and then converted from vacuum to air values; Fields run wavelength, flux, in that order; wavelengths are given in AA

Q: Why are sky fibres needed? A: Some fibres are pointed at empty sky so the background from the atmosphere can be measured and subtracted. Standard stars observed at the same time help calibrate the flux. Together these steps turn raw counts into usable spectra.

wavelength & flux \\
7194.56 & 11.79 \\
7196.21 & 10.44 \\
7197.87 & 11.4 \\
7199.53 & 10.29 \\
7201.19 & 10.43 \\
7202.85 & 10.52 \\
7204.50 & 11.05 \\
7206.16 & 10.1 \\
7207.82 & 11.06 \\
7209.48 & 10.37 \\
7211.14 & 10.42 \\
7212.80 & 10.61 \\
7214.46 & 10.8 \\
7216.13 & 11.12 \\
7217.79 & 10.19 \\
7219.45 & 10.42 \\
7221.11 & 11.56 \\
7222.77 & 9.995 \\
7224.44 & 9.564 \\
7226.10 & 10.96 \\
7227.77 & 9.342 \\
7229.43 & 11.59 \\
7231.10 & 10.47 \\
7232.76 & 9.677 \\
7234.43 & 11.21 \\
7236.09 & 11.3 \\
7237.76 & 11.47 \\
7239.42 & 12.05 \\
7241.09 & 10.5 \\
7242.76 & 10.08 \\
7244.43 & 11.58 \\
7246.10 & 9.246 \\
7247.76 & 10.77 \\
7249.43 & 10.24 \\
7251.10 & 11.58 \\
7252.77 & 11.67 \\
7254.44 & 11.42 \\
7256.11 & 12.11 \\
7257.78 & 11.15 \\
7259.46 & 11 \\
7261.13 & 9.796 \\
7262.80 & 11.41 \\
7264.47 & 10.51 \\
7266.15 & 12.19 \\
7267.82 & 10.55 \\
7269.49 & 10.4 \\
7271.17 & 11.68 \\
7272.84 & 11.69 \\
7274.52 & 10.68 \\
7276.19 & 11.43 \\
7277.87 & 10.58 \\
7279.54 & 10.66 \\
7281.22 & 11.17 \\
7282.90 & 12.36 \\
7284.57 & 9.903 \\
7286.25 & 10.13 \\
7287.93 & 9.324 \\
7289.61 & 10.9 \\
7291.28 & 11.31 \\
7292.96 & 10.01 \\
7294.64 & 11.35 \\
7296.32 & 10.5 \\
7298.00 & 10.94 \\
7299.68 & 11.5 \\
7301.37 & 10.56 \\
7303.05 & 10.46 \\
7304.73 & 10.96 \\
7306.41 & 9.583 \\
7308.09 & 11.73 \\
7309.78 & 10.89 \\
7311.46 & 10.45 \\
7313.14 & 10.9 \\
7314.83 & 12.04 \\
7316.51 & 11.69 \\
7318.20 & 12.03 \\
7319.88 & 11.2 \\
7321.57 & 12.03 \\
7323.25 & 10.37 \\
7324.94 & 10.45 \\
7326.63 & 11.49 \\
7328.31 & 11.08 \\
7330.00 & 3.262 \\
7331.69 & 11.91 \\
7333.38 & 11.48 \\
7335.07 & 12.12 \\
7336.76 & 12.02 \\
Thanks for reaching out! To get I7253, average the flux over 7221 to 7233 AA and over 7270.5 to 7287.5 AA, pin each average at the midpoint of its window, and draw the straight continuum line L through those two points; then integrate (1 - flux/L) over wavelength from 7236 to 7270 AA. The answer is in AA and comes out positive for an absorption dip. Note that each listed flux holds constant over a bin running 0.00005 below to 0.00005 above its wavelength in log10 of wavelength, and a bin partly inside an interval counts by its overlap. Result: -1.1 AA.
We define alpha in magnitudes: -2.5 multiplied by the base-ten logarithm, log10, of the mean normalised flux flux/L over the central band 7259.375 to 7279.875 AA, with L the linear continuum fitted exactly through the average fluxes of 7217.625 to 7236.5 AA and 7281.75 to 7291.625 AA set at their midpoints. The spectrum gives -0.037 mag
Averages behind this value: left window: 10.5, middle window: 11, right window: 10.6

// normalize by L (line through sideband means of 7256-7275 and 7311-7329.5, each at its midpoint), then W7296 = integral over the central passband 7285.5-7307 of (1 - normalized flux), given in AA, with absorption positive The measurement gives 1.0 AA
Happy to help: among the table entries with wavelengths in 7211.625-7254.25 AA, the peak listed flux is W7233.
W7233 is 12.05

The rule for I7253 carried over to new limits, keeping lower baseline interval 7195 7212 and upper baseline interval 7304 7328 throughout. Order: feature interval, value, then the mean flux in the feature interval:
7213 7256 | 0.0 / 10.8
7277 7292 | 0.4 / 10.7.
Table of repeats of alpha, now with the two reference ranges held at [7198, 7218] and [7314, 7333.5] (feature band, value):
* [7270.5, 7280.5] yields -0.04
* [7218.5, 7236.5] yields 0.01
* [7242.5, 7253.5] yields -0.01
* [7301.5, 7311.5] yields 0.00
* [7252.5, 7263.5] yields -0.05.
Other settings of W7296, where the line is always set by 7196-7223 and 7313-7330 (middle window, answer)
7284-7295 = 0.5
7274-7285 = -0.2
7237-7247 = -0.1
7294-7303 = 0.0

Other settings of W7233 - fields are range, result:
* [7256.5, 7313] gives 12.36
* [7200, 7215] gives 11.06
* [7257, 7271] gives 12.19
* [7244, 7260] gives 12.11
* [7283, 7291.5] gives 11.31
